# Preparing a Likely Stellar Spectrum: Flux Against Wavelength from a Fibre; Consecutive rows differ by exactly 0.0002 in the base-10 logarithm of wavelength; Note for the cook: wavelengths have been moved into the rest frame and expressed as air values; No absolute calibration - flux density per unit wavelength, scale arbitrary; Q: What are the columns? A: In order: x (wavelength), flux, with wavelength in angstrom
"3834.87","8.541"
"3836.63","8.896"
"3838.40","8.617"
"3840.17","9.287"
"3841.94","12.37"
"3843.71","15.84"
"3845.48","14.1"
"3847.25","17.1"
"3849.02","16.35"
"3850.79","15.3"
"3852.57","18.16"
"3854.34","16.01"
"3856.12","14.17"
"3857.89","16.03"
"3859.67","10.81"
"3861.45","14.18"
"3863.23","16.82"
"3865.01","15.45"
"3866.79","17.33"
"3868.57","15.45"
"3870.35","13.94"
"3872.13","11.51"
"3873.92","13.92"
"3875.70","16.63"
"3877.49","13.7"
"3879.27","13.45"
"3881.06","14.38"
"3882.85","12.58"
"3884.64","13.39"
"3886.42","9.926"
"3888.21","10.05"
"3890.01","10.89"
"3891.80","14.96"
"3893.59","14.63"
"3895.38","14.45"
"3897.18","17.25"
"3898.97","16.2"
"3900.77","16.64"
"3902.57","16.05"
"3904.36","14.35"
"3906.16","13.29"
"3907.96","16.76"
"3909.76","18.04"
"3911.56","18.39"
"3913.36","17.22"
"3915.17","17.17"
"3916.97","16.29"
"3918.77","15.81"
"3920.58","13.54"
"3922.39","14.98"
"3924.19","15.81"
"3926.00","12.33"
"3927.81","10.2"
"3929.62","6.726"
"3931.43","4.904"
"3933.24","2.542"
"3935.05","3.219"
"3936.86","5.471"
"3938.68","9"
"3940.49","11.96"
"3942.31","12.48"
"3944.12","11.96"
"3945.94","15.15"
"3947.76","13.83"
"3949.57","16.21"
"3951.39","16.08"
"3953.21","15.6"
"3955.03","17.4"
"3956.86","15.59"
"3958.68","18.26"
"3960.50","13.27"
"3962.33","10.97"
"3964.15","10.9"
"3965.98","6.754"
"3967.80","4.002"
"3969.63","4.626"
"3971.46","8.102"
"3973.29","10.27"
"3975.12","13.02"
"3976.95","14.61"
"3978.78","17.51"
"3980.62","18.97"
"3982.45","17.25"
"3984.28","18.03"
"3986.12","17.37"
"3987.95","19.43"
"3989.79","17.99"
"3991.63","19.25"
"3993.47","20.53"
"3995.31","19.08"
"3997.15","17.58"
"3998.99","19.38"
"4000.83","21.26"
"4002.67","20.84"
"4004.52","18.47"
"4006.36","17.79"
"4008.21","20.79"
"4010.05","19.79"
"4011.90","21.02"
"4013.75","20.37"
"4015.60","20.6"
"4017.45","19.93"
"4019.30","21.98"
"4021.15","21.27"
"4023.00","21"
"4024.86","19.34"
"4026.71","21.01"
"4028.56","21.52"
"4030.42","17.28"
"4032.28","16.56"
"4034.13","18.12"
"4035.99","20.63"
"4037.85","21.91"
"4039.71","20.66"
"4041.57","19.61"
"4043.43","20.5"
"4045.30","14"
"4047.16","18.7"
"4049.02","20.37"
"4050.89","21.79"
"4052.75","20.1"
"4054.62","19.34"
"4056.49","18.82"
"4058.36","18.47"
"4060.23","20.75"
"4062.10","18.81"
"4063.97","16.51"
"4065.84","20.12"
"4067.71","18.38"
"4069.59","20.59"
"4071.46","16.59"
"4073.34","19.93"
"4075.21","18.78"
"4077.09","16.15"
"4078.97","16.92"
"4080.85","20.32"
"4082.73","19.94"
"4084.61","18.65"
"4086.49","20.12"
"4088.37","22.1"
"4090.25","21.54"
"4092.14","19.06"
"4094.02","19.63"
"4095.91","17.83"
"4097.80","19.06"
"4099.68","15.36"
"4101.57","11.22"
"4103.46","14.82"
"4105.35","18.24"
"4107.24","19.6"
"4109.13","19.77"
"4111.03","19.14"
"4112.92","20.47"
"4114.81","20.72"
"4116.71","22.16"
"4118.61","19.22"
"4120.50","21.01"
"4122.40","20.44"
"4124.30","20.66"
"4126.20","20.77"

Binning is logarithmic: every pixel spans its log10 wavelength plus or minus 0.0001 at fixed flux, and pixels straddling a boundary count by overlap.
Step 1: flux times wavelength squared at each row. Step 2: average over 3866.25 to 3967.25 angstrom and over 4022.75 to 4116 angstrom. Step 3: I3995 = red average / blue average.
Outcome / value 1.54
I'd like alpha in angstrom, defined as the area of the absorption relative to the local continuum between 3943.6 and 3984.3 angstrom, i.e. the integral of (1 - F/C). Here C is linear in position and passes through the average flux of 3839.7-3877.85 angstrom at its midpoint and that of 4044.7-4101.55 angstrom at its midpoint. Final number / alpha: 8.4 angstrom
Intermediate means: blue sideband 14.8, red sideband 18.9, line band 13.3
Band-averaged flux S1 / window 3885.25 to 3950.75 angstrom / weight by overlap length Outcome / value 13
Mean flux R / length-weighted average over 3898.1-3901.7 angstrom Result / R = 16.4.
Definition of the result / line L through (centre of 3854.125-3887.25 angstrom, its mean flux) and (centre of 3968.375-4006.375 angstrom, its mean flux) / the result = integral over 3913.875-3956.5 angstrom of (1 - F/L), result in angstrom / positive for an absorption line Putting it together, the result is 9.1 angstrom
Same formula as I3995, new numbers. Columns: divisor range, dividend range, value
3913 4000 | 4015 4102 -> 1.49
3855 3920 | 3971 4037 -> 1.34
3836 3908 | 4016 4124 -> 1.50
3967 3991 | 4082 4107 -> 1.38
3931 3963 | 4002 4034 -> 1.72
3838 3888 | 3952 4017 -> 1.22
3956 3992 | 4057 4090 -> 1.46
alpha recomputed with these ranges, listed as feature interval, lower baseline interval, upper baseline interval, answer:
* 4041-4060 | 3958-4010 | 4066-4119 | -1.8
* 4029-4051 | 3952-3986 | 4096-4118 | -4.7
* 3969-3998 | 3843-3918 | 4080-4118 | 1.6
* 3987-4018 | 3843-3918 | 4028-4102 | -3.6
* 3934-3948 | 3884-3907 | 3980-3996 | 5.3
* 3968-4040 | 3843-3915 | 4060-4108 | -4.5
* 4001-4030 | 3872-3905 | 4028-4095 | -4.1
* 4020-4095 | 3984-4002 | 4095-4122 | -2.6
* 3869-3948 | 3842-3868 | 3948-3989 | 8.7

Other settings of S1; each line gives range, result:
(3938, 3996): 14.2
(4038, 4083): 19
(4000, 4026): 20.3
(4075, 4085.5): 18.4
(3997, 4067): 19.7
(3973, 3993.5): 17.1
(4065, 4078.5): 18.6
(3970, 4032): 18.4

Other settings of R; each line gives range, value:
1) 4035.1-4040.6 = 21.1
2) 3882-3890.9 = 11.4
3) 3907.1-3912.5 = 17.7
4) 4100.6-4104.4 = 13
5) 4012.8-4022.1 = 20.8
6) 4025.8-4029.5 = 21.3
